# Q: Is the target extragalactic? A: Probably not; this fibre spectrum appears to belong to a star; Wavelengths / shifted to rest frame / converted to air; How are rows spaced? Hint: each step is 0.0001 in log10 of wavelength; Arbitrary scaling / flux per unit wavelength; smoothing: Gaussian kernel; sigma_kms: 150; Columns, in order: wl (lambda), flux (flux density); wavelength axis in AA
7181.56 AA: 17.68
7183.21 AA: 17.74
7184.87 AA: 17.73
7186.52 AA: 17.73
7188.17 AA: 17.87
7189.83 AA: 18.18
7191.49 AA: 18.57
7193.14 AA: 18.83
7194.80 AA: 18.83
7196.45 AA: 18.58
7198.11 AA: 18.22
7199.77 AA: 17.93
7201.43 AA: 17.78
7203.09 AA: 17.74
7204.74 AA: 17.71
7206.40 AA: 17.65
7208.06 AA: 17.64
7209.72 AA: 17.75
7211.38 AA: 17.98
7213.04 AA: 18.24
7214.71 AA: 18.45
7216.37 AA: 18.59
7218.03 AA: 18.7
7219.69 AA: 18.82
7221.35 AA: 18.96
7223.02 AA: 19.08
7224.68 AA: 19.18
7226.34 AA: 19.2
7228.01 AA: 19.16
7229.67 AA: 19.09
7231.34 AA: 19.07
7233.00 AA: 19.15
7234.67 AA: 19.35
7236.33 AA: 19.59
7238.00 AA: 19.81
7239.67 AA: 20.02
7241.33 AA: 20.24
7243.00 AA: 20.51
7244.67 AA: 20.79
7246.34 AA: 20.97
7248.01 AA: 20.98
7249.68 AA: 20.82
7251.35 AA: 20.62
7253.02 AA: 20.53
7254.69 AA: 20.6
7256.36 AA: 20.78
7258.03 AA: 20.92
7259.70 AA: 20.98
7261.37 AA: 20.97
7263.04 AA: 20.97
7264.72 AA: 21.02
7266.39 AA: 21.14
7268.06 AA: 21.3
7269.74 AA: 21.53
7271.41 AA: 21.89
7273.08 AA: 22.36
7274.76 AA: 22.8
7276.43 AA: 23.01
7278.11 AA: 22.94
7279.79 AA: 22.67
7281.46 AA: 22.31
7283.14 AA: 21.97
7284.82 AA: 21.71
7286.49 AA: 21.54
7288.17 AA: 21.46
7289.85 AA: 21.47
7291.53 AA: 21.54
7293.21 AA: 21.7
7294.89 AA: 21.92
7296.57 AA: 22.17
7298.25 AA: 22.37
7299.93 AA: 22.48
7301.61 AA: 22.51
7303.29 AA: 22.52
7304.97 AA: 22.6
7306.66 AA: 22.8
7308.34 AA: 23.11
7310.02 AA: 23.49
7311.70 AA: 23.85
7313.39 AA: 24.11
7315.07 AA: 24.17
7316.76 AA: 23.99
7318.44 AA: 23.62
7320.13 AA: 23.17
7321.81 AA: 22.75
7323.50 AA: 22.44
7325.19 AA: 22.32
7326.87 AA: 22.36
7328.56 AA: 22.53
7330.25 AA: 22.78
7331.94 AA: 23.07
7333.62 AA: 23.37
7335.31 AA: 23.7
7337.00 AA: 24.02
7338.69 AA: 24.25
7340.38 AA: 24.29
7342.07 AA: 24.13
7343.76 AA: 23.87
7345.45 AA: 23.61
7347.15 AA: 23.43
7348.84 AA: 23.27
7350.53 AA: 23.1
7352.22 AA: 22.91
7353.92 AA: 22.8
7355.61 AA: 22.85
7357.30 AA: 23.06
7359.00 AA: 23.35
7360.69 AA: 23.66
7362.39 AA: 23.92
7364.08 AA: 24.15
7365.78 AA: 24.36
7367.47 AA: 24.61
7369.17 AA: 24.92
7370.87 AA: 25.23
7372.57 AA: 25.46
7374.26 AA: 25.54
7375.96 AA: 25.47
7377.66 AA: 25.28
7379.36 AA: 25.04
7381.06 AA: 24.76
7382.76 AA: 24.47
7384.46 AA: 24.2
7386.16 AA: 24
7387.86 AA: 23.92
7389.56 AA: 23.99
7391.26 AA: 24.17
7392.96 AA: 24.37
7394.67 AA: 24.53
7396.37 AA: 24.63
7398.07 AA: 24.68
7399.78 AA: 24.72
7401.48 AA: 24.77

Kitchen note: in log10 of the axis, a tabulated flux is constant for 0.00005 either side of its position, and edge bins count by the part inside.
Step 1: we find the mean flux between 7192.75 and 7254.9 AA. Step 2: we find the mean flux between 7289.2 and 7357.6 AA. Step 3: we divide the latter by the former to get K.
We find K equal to 1.2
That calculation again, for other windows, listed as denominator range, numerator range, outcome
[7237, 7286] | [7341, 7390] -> 1.13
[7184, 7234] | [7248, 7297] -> 1.17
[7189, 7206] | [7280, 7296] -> 1.20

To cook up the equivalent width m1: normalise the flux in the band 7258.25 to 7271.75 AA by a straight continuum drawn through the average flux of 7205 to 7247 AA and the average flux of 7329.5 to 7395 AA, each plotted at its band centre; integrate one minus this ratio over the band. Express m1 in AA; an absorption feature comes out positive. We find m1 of -0.45 AA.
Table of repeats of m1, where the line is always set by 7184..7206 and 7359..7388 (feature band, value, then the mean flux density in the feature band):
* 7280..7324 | -1.2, 22.6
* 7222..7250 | -0.3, 19.8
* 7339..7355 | 0.1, 23.5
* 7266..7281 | -0.9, 22.2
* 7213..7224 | 0.1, 18.7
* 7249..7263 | -0.3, 20.8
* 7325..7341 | -0.1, 23.3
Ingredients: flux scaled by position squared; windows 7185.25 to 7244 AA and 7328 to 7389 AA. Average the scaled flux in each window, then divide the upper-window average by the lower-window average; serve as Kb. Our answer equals 1.34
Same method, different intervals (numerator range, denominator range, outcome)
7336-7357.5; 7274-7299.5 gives 1.08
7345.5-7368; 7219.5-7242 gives 1.26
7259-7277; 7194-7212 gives 1.22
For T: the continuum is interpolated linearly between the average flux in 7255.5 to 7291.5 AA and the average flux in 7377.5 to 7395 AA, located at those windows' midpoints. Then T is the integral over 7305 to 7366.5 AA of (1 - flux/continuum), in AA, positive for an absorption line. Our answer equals -0.6 AA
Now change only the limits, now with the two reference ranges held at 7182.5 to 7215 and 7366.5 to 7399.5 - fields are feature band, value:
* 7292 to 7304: -0.32 AA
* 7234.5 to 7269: -1.18 AA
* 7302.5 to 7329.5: -1.02 AA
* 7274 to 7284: -0.80 AA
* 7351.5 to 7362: 0.27 AA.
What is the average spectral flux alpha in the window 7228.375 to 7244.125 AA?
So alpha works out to 19.7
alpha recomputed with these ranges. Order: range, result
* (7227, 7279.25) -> 20.8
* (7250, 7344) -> 22.4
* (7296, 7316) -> 23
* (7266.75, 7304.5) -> 22.1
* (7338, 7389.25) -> 24.1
